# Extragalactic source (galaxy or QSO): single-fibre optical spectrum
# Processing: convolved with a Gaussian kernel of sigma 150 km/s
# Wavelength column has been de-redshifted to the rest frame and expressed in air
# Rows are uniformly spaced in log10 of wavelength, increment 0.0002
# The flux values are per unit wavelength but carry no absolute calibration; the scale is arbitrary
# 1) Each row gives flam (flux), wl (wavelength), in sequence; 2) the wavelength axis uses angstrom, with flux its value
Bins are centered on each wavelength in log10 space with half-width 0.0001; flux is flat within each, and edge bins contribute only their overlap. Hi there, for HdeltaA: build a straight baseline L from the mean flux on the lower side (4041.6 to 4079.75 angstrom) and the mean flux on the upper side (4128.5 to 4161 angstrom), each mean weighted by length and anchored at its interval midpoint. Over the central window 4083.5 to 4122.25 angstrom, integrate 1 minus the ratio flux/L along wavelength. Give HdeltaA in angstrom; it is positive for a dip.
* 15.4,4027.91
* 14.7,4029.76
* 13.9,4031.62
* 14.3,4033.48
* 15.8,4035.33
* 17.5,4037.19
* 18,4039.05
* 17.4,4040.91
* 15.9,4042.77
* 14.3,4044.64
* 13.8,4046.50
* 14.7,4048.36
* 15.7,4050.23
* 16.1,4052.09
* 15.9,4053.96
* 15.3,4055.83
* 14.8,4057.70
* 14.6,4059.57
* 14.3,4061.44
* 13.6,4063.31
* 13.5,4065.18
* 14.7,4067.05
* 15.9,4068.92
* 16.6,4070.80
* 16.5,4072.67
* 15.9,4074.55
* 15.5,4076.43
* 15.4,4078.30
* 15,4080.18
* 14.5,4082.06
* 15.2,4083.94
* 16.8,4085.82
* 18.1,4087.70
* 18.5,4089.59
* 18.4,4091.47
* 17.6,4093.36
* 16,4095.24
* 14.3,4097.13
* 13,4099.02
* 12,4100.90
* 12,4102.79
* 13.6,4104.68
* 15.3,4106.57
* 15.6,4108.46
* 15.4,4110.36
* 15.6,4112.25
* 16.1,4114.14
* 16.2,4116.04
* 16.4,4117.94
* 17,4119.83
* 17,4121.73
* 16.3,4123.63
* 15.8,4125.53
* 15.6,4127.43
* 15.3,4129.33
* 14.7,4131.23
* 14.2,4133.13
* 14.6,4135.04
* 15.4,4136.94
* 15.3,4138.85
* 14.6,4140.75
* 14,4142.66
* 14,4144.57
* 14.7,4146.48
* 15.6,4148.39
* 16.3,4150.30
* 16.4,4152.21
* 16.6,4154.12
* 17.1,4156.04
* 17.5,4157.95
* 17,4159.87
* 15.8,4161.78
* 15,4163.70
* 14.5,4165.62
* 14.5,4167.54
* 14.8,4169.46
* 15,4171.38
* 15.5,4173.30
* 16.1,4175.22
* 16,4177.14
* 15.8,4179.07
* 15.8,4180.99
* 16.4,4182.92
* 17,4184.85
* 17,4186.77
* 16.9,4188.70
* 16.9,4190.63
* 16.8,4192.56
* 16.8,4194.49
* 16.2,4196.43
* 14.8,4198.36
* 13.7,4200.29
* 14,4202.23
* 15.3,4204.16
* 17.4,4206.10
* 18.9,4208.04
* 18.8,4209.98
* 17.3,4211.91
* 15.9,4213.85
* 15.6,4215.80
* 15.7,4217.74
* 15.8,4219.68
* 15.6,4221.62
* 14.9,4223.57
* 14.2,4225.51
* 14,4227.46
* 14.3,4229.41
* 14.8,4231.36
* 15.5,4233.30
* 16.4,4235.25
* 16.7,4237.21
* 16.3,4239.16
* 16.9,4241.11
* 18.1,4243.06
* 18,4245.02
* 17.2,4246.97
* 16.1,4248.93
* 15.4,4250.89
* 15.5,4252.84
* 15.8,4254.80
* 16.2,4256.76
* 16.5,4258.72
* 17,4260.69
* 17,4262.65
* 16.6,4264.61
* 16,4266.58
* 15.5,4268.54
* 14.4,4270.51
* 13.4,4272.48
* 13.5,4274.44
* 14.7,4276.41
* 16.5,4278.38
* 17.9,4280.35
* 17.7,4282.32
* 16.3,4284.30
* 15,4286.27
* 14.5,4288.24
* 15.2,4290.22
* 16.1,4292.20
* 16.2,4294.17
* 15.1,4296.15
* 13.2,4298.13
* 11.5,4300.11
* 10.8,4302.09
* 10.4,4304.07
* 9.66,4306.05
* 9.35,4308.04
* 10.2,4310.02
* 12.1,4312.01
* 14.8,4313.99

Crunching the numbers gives -1.0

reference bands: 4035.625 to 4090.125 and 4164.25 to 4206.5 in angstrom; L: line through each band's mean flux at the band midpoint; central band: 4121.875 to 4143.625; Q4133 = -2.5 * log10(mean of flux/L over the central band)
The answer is 0.039 mag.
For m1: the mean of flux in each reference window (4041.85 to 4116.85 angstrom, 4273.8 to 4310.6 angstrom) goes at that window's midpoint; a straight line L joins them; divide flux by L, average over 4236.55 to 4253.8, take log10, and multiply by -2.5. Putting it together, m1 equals -0.17 mag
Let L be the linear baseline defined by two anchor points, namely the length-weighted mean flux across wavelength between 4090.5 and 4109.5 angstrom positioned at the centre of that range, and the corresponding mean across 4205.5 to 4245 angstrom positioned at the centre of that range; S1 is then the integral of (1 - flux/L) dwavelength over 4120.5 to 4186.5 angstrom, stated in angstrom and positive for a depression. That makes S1 -1.0 angstrom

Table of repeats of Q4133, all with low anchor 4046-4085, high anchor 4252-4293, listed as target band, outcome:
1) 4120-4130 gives -0.053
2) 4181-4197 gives -0.080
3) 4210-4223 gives -0.038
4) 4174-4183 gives -0.033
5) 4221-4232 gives 0.075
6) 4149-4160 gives -0.091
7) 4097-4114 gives 0.080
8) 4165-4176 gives 0.028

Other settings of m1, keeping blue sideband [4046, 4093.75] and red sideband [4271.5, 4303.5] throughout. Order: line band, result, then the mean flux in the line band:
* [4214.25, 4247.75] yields -0.06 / 15.9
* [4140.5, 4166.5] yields -0.03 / 15.7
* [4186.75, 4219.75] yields -0.08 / 16.3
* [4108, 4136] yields -0.02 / 15.7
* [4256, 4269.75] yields -0.10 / 16.4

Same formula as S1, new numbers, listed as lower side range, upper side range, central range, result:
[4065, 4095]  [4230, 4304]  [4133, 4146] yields 1.1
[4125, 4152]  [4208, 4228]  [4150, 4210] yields -2.2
